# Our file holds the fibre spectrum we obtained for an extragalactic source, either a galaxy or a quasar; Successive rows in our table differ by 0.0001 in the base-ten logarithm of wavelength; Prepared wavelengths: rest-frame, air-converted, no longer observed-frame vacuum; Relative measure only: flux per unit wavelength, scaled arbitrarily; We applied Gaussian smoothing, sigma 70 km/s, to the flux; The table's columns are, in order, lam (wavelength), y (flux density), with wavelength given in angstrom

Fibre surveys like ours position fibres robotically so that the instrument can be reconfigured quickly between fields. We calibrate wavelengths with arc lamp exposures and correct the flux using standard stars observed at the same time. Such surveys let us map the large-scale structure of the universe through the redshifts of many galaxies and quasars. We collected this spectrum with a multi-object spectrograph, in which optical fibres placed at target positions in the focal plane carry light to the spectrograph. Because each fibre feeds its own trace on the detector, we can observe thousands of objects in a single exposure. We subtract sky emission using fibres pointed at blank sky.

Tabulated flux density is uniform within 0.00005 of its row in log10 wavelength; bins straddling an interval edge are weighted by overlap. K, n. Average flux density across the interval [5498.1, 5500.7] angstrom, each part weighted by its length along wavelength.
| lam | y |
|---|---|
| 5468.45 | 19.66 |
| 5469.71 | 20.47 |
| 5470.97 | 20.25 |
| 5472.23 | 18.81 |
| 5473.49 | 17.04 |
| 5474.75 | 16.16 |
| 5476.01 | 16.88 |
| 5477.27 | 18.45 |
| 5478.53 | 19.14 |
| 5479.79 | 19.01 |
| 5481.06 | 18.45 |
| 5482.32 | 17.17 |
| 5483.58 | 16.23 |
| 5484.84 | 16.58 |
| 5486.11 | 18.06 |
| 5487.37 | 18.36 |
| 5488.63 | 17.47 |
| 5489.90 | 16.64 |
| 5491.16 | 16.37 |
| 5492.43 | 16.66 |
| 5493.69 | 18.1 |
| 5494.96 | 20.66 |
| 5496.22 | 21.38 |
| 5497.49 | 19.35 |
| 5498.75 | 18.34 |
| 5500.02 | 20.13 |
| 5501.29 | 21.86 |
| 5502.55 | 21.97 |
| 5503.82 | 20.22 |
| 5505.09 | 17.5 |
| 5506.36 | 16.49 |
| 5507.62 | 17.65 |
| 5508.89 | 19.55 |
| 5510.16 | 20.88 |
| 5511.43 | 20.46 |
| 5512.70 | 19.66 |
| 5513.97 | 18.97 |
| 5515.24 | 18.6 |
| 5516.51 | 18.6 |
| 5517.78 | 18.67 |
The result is 19.3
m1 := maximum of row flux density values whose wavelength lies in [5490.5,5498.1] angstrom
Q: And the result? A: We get 21.38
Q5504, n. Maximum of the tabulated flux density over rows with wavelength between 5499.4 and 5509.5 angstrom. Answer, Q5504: 21.97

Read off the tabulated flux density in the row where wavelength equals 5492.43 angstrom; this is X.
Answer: 16.66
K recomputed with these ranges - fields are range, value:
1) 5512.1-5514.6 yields 19.3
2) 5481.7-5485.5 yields 16.7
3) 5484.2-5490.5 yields 17.4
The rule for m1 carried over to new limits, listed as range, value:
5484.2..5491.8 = 18.36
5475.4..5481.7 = 19.14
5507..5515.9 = 20.88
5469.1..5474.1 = 20.47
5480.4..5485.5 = 18.45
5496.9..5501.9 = 21.86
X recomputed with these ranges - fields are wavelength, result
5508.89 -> 19.55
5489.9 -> 16.64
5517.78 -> 18.67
